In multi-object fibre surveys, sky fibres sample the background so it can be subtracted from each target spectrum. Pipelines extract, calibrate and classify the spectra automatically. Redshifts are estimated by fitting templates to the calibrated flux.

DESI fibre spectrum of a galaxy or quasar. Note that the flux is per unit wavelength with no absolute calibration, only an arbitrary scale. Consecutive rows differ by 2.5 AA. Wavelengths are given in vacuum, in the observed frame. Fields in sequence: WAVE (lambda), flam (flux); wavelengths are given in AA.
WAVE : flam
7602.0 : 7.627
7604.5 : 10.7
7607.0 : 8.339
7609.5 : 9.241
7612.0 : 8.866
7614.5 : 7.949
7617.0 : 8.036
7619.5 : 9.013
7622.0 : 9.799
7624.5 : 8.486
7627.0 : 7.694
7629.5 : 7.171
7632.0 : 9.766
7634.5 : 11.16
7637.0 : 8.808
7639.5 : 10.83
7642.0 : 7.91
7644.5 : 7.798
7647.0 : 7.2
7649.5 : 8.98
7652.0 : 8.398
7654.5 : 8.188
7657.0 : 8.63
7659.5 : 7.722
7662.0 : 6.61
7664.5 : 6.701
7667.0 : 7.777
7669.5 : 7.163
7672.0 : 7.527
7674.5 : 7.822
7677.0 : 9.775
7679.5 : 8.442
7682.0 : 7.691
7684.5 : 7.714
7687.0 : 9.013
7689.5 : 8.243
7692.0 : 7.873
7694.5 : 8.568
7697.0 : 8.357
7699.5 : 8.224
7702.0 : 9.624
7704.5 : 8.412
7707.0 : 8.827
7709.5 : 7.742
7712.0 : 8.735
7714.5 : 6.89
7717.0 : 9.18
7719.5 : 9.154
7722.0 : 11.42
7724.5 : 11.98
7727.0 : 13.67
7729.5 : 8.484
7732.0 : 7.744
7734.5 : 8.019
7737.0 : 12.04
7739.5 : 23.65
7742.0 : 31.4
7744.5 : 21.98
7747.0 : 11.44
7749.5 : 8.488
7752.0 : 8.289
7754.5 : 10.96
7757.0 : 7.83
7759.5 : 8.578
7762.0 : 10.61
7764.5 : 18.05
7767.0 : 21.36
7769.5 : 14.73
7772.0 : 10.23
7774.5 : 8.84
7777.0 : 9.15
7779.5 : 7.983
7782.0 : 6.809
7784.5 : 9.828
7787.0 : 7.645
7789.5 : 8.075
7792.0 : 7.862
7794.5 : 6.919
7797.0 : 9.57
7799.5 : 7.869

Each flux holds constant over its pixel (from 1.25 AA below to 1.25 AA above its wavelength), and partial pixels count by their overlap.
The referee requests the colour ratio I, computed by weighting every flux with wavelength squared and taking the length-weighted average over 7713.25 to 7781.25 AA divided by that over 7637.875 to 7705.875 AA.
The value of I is 1.5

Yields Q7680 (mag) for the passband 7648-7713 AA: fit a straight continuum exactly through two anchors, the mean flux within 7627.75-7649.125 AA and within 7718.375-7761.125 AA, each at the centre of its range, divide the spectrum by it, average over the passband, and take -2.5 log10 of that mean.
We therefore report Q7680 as 0.26 mag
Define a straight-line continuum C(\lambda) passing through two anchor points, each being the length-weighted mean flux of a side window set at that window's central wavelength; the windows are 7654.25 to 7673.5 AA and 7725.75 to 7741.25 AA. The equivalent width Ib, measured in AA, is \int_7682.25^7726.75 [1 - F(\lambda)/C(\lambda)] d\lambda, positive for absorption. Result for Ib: 7.3 AA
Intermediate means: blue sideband 7.51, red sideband 12.9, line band 8.9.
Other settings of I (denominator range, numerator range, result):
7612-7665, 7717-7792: 1.45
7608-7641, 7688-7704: 0.96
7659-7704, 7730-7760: 1.69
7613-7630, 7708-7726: 1.15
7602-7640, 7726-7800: 1.34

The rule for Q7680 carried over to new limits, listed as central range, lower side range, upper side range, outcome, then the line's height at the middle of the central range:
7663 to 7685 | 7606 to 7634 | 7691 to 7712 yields 0.093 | 8.54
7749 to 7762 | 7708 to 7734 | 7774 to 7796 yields -0.036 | 8.73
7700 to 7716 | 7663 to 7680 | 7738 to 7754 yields 0.420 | 12.4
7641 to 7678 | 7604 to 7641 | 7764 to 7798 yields 0.185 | 9.33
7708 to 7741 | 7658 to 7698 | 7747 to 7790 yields -0.162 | 9.26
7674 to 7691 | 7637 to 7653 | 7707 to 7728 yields 0.094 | 9.16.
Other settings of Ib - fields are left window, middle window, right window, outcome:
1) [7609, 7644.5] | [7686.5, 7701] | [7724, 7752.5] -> 4.41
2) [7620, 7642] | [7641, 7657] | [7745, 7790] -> 2.09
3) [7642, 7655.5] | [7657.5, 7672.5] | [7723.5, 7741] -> 2.75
